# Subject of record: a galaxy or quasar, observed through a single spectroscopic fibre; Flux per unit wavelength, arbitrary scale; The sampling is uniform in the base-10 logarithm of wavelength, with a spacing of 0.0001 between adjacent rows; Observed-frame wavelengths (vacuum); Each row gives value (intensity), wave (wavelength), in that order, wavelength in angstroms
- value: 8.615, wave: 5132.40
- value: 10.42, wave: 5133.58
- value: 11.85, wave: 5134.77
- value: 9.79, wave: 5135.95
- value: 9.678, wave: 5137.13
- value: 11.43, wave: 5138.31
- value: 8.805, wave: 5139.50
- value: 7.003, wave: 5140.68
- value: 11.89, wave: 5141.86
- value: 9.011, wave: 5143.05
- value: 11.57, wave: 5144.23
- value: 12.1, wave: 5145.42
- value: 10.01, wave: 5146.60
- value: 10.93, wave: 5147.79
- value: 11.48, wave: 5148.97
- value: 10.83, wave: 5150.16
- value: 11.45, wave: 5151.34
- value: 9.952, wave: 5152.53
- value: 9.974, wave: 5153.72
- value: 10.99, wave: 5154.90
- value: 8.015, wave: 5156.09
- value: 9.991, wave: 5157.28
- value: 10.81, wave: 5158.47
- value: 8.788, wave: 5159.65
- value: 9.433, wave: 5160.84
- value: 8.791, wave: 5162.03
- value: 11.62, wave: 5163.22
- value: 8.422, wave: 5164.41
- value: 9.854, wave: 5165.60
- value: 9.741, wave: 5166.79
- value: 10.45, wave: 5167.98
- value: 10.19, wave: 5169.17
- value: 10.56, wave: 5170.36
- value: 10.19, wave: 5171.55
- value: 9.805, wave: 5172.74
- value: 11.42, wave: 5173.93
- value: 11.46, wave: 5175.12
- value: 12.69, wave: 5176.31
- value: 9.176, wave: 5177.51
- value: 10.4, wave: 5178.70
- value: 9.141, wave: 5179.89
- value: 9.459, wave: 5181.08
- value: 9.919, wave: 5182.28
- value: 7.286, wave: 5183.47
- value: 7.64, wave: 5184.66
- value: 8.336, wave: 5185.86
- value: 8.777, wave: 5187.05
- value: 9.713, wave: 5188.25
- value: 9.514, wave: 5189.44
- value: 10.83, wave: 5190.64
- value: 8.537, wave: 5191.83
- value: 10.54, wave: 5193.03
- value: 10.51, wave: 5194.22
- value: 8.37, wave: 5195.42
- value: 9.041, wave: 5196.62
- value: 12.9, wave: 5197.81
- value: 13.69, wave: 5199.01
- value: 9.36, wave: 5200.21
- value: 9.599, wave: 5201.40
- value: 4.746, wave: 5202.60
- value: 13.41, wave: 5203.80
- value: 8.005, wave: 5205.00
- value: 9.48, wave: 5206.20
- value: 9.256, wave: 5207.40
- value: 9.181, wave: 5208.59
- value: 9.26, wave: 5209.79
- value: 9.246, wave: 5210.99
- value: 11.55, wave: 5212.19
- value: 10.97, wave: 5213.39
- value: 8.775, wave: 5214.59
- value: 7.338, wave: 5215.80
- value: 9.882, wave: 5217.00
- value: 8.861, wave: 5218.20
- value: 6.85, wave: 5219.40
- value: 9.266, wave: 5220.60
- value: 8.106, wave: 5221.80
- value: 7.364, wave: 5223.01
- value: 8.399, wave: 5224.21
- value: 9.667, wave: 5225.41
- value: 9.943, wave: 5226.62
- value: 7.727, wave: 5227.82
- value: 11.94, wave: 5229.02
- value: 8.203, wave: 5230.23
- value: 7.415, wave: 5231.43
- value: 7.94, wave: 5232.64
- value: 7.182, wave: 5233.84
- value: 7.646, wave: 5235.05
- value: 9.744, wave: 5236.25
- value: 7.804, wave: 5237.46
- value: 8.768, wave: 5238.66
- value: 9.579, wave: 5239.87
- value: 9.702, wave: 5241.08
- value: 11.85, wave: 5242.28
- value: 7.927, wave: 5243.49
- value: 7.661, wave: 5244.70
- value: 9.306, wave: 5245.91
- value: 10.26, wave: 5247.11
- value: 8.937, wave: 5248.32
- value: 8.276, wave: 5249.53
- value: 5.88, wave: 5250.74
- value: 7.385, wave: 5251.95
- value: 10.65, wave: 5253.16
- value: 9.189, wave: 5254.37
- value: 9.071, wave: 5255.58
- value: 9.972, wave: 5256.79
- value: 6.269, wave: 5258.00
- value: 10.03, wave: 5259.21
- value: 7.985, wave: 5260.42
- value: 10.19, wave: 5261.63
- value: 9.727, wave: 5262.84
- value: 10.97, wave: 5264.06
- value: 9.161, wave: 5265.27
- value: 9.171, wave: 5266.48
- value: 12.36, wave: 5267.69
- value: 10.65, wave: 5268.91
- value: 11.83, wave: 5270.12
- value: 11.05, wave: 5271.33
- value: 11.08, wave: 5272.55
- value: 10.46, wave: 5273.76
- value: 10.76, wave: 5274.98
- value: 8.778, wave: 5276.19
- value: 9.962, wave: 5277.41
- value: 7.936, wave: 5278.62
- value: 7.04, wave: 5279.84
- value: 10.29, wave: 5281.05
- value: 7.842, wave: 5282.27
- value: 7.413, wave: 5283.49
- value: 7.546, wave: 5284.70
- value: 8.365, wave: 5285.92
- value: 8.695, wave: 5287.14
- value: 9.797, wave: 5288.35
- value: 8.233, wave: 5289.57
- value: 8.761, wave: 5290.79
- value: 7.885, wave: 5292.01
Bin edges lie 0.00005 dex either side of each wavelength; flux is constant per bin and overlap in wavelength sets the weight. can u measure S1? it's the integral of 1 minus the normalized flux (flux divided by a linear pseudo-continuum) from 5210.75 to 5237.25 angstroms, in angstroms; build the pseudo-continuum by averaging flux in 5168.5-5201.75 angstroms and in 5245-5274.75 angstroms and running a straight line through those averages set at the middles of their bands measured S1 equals 2.63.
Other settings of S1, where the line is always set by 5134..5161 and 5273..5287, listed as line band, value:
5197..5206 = -0.5 angstroms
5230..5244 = 0.9 angstroms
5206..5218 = 0.1 angstroms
